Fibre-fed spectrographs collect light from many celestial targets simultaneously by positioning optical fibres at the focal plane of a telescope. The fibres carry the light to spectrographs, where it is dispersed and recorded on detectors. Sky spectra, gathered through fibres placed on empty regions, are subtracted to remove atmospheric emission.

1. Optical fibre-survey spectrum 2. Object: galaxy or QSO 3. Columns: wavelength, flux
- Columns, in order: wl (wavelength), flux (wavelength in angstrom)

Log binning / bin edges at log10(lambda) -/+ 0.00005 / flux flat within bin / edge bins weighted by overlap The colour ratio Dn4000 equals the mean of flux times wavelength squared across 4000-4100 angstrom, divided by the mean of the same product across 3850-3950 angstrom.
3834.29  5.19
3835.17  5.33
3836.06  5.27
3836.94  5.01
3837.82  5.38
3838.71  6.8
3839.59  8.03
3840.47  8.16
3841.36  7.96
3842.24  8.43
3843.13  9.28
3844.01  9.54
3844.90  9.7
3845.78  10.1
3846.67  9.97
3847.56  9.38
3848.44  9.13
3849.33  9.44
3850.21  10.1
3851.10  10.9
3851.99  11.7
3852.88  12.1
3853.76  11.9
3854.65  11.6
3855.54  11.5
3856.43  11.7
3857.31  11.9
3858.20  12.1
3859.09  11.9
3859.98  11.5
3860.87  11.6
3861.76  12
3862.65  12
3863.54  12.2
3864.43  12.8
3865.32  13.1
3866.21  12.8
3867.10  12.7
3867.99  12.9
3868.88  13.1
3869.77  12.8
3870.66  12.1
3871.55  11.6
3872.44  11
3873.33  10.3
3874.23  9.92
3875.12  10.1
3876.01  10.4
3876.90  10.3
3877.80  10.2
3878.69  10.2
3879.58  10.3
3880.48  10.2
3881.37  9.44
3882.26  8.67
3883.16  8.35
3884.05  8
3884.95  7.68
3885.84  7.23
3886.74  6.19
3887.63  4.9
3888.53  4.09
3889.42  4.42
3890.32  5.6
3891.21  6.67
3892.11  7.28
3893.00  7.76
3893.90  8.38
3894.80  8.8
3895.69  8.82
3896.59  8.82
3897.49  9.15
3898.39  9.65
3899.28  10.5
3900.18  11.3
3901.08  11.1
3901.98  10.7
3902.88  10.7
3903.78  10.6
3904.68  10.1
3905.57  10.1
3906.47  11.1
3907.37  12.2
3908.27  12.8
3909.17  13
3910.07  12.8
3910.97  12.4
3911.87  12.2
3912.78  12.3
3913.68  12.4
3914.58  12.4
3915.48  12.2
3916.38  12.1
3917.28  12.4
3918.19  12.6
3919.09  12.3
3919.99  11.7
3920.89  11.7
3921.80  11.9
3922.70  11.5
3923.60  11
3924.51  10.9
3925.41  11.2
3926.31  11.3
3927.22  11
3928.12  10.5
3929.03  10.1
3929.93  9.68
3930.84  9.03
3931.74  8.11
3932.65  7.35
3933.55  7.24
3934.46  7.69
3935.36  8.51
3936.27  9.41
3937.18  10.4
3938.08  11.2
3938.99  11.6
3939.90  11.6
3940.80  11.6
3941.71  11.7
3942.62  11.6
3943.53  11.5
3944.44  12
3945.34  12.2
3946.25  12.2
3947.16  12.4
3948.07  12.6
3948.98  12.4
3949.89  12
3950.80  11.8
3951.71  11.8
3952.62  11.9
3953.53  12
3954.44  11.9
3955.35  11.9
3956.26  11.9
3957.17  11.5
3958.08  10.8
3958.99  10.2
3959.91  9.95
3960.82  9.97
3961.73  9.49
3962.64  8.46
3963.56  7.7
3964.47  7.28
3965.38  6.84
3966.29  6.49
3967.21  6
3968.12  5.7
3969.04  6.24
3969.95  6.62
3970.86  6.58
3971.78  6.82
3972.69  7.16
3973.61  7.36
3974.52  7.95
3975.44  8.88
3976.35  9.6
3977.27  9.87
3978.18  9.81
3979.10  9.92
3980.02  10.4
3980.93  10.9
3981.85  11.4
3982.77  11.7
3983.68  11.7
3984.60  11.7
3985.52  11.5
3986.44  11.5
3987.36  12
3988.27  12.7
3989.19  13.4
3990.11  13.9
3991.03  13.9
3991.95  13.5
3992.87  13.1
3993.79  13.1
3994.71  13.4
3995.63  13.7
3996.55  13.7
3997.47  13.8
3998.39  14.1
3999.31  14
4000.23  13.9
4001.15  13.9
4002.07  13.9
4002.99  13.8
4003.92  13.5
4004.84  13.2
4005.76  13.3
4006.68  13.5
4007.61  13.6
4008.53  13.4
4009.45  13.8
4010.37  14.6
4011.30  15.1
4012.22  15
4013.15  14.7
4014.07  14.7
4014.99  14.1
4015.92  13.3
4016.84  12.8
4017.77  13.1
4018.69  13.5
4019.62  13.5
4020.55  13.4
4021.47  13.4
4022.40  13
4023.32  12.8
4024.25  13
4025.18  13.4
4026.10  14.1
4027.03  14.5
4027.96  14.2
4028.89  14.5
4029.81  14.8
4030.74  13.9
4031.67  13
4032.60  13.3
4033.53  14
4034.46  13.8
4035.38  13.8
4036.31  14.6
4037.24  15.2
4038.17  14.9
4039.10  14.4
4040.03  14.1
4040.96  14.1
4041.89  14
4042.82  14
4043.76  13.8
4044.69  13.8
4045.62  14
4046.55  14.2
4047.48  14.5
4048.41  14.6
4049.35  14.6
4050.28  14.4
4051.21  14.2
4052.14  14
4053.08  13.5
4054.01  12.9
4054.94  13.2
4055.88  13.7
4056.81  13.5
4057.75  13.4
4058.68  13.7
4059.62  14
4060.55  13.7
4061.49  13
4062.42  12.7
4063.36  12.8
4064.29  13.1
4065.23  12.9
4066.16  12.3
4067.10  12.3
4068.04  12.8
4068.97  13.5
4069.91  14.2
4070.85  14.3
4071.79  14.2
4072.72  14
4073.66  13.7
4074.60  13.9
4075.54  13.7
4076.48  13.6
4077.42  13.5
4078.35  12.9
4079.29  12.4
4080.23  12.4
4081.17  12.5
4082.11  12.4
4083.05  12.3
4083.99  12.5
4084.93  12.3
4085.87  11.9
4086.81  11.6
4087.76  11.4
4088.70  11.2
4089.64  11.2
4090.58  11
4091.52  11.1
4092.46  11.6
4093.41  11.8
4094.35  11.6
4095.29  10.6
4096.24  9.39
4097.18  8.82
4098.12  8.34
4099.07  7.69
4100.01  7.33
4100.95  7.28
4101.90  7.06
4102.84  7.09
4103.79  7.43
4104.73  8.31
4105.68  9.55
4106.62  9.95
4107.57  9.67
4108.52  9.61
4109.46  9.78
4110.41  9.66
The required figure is 1.34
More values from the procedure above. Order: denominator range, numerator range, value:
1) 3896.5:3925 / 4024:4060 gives 1.30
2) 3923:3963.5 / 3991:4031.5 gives 1.33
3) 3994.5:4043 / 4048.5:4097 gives 0.95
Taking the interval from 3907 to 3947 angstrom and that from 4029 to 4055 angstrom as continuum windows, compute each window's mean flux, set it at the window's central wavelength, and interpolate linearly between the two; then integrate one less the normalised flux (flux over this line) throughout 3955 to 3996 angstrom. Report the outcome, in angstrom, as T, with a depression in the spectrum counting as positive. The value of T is 7.7 angstrom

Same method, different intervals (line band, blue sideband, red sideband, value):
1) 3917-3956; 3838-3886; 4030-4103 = 0.91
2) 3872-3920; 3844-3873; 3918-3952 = 5.61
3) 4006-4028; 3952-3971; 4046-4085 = -4.60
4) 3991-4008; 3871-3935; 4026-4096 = -2.31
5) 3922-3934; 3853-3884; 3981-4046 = 2.23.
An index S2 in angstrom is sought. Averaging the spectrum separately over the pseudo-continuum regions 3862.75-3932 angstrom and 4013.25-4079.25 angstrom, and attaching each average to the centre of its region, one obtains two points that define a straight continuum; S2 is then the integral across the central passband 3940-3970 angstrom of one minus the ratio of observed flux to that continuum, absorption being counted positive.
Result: 3.39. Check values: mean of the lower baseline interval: 10.4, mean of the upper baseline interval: 13.7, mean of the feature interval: 10.3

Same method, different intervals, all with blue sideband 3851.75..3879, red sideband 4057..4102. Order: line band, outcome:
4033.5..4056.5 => -4.0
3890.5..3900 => 2.6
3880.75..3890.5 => 4.0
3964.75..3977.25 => 4.9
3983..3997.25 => -1.1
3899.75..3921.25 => -0.1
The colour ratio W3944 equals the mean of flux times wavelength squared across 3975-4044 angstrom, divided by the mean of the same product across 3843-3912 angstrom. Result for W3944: 1.38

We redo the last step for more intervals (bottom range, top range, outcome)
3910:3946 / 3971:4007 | 1.11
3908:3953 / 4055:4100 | 1.18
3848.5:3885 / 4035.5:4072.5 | 1.36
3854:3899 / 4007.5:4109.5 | 1.40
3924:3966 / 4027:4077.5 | 1.38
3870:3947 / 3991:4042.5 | 1.43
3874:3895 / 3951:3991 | 1.27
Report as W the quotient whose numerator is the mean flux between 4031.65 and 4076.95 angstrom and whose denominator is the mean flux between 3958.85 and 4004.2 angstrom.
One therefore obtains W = 1.3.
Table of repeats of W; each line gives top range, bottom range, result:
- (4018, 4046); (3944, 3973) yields 1.42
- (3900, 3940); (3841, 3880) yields 0.99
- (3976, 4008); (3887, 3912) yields 1.33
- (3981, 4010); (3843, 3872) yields 1.15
